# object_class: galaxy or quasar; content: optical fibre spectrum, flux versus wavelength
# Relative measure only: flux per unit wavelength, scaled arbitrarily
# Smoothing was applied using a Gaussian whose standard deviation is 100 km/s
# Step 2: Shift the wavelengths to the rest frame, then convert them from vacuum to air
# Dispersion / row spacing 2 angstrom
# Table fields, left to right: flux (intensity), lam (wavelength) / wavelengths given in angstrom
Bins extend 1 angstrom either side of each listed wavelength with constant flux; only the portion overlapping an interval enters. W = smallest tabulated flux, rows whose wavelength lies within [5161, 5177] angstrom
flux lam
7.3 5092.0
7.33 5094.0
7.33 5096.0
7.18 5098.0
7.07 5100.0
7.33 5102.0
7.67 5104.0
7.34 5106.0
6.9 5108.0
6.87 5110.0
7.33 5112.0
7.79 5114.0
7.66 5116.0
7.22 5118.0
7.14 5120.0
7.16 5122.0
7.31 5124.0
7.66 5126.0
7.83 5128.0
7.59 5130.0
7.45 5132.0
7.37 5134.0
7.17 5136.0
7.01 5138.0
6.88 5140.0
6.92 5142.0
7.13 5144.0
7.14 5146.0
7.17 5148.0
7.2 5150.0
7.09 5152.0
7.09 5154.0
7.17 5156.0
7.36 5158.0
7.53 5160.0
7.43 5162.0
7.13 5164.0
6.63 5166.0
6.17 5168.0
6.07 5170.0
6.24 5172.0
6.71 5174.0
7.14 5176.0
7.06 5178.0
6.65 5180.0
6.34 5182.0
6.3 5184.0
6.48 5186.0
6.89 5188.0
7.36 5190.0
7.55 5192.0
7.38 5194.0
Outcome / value 6.07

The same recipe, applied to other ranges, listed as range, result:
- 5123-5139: 7.01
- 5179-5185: 6.3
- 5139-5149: 6.88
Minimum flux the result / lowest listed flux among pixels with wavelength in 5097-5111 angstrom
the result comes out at 6.87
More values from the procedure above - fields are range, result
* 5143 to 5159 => 7.09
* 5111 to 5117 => 7.33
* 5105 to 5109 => 6.9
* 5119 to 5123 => 7.14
